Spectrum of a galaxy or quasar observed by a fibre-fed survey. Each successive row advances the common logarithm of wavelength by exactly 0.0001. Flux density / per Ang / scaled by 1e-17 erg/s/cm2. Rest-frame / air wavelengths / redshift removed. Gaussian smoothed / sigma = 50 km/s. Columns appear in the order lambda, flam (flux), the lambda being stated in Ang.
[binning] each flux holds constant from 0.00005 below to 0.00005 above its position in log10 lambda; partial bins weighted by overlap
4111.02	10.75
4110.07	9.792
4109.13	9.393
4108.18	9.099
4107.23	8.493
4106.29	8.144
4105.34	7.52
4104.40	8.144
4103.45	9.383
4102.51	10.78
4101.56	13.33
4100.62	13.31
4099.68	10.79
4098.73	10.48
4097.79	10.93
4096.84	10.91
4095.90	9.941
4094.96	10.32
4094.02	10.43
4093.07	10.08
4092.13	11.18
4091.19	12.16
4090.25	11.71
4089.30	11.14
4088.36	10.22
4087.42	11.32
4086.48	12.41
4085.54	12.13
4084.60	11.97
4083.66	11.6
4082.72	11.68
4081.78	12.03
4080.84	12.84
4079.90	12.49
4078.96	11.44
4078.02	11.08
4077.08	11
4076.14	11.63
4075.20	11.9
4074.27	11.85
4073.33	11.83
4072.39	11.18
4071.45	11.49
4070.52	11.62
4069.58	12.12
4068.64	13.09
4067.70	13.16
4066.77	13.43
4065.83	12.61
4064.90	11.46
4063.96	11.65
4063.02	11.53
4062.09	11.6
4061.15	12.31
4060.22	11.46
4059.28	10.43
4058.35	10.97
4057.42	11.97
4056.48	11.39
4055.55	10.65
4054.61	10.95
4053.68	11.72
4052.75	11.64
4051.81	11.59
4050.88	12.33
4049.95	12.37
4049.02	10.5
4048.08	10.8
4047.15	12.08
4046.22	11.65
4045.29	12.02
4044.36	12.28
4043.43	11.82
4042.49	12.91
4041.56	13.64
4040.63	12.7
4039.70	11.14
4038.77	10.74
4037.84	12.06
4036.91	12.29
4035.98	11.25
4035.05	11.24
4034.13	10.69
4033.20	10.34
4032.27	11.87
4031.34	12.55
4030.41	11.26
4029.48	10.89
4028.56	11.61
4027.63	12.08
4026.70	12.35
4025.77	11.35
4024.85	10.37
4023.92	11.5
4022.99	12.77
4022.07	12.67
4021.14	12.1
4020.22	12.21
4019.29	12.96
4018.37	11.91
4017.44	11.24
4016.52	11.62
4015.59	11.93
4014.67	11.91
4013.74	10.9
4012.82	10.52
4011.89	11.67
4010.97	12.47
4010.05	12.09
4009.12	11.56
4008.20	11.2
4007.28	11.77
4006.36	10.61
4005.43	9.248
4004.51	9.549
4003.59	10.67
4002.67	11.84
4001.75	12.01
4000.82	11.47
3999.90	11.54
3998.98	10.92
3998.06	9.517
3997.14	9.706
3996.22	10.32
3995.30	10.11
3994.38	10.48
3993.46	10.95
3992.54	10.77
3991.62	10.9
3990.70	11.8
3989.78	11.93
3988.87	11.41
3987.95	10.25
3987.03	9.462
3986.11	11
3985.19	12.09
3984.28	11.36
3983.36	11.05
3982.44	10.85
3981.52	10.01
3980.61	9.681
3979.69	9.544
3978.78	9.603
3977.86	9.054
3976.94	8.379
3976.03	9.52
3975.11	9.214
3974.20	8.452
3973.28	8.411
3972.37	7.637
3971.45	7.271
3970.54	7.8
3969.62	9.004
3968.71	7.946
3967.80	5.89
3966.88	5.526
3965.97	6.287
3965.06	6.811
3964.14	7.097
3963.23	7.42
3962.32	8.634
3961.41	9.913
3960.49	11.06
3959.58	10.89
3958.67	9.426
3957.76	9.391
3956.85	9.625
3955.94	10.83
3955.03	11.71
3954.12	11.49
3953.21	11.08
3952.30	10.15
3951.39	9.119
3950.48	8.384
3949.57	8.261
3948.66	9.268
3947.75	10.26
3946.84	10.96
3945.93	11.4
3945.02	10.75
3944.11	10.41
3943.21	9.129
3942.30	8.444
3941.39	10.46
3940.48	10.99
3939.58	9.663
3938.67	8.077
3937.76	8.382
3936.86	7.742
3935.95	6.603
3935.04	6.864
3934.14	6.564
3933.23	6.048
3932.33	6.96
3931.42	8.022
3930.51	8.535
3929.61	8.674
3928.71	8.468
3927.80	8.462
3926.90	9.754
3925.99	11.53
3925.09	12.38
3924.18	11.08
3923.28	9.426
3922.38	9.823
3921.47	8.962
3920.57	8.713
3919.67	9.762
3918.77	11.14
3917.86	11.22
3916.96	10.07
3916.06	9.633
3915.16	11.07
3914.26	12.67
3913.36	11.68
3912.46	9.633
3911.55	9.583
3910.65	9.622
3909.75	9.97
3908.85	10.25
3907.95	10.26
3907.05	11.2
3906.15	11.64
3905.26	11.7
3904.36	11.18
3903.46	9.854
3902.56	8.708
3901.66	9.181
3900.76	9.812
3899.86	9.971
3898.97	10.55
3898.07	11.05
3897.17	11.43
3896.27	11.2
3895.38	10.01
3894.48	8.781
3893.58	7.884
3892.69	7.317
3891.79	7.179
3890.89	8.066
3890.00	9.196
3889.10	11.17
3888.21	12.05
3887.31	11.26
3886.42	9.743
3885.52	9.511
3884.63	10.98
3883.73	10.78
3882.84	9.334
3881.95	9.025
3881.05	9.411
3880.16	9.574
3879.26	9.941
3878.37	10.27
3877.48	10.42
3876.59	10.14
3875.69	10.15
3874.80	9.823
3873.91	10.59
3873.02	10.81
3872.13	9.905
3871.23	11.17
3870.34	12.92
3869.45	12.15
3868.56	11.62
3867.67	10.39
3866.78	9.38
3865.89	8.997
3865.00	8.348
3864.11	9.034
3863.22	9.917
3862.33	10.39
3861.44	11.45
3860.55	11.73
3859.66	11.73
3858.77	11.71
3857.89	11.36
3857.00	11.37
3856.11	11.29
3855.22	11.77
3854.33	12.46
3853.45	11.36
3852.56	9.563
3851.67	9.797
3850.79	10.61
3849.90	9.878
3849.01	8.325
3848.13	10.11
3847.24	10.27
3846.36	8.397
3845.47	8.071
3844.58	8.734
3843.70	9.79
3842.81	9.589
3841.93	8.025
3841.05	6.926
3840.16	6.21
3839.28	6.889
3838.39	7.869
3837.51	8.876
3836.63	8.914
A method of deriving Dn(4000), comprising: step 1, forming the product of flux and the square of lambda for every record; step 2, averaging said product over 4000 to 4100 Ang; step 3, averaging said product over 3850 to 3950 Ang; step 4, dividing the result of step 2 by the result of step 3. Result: 1.25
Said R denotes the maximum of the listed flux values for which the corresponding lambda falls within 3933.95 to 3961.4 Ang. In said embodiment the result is 11.71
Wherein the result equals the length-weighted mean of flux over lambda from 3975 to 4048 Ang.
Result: 11.2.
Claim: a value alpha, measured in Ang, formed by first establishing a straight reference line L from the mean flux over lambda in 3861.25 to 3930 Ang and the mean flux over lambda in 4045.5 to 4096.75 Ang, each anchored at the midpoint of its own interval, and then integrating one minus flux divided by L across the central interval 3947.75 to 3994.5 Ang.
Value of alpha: 5.5 Ang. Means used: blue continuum 10.1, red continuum 11.6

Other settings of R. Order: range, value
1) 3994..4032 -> 12.96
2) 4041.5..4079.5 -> 13.64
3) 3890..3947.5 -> 12.67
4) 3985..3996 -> 12.09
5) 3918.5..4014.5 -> 12.47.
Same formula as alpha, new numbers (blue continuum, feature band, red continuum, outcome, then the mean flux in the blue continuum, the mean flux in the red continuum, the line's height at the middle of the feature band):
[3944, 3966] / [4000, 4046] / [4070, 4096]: -4.3 Ang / 9.67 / 11.5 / 10.6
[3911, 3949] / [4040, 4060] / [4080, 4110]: -2.5 Ang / 9.5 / 10.8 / 10.4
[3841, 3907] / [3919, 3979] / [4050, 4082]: 9.9 Ang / 10.1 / 11.8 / 10.8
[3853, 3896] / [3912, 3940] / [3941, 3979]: 0.9 Ang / 10.3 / 9.1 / 9.57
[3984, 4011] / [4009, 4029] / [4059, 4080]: -1.1 Ang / 10.9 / 11.8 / 11.2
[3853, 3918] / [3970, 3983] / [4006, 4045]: 2.6 Ang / 10.4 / 11.7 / 11.3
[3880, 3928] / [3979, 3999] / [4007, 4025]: 1.3 Ang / 10.1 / 11.8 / 11.4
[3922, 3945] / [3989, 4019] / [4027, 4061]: -1.3 Ang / 8.93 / 11.6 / 10.6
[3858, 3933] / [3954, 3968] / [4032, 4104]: 2.4 Ang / 10.1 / 11.6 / 10.7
